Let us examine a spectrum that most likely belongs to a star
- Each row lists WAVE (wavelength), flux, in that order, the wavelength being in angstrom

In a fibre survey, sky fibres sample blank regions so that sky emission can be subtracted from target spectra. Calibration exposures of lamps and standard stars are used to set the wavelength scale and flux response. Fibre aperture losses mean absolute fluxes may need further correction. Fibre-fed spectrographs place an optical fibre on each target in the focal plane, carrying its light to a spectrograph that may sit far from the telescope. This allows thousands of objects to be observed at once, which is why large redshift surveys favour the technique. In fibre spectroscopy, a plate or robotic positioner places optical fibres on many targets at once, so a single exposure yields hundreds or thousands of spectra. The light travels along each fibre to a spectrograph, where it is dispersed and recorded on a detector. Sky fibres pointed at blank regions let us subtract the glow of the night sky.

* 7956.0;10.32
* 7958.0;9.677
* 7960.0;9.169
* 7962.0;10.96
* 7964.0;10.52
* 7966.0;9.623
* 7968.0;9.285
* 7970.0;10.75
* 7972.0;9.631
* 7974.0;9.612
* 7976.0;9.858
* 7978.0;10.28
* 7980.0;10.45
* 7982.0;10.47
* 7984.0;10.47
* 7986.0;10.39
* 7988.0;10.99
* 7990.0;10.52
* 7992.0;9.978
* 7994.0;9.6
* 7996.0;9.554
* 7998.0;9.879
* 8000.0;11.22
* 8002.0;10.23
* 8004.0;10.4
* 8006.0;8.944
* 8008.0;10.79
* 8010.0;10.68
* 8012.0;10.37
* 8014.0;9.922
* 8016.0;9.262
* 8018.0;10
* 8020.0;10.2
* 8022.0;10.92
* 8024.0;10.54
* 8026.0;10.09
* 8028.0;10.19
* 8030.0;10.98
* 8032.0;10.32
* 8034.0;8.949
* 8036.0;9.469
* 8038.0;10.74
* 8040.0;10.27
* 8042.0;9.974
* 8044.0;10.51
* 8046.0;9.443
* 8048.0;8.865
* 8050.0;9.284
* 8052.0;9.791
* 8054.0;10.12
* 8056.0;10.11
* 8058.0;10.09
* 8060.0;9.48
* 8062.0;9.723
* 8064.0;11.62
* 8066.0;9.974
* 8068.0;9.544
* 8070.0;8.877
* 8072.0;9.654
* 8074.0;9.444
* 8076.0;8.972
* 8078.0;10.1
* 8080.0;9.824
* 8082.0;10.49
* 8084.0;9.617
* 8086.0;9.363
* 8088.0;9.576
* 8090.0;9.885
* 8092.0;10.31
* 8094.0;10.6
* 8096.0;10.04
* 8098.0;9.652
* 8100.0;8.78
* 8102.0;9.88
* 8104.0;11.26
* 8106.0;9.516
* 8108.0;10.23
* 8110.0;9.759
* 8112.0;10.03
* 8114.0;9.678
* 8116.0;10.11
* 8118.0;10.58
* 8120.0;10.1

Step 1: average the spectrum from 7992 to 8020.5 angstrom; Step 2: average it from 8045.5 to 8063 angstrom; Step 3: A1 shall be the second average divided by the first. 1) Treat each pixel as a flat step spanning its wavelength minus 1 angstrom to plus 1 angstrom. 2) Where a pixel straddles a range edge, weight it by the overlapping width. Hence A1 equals 0.96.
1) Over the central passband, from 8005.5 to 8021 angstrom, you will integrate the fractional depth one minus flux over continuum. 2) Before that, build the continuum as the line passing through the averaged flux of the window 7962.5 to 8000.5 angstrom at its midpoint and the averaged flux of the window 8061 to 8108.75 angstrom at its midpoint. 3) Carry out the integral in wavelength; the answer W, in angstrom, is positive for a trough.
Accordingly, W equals 0.02 angstrom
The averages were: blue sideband 10.2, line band 10.1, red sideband 9.87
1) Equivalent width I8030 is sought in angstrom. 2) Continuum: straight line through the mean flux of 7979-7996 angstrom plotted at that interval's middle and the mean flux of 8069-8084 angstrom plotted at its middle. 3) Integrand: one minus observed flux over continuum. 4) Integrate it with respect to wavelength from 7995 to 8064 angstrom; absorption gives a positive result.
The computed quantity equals -0.5 angstrom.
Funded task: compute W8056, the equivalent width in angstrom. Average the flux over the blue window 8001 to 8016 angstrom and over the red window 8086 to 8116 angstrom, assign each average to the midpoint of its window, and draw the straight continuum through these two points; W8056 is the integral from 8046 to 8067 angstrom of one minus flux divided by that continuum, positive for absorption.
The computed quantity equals 0.3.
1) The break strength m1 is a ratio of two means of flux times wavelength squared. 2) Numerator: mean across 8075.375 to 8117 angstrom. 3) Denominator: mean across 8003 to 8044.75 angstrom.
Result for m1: 0.99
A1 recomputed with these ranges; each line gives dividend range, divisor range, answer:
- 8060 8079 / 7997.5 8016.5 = 0.96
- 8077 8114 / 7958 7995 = 0.98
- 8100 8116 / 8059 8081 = 1.02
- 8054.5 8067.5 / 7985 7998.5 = 1.00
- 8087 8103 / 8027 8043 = 0.97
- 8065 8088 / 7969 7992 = 0.93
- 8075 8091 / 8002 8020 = 0.97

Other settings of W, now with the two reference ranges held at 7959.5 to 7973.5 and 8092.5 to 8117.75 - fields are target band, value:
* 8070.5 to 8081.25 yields 0.4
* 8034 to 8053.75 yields 0.4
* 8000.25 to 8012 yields -0.3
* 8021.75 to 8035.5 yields -0.3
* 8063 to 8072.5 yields 0.0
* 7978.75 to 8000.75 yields -0.7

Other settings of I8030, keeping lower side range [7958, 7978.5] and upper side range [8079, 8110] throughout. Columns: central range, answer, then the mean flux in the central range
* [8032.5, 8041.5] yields 0.0 angstrom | 9.89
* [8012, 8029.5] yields -0.4 angstrom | 10.2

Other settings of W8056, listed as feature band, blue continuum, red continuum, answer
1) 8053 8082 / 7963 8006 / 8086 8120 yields 0.5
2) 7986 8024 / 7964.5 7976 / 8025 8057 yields -1.3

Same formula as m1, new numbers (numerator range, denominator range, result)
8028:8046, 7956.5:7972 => 1.03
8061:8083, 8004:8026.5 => 0.98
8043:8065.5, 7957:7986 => 1.01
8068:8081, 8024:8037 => 0.95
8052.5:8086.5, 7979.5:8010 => 0.98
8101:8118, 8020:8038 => 1.01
